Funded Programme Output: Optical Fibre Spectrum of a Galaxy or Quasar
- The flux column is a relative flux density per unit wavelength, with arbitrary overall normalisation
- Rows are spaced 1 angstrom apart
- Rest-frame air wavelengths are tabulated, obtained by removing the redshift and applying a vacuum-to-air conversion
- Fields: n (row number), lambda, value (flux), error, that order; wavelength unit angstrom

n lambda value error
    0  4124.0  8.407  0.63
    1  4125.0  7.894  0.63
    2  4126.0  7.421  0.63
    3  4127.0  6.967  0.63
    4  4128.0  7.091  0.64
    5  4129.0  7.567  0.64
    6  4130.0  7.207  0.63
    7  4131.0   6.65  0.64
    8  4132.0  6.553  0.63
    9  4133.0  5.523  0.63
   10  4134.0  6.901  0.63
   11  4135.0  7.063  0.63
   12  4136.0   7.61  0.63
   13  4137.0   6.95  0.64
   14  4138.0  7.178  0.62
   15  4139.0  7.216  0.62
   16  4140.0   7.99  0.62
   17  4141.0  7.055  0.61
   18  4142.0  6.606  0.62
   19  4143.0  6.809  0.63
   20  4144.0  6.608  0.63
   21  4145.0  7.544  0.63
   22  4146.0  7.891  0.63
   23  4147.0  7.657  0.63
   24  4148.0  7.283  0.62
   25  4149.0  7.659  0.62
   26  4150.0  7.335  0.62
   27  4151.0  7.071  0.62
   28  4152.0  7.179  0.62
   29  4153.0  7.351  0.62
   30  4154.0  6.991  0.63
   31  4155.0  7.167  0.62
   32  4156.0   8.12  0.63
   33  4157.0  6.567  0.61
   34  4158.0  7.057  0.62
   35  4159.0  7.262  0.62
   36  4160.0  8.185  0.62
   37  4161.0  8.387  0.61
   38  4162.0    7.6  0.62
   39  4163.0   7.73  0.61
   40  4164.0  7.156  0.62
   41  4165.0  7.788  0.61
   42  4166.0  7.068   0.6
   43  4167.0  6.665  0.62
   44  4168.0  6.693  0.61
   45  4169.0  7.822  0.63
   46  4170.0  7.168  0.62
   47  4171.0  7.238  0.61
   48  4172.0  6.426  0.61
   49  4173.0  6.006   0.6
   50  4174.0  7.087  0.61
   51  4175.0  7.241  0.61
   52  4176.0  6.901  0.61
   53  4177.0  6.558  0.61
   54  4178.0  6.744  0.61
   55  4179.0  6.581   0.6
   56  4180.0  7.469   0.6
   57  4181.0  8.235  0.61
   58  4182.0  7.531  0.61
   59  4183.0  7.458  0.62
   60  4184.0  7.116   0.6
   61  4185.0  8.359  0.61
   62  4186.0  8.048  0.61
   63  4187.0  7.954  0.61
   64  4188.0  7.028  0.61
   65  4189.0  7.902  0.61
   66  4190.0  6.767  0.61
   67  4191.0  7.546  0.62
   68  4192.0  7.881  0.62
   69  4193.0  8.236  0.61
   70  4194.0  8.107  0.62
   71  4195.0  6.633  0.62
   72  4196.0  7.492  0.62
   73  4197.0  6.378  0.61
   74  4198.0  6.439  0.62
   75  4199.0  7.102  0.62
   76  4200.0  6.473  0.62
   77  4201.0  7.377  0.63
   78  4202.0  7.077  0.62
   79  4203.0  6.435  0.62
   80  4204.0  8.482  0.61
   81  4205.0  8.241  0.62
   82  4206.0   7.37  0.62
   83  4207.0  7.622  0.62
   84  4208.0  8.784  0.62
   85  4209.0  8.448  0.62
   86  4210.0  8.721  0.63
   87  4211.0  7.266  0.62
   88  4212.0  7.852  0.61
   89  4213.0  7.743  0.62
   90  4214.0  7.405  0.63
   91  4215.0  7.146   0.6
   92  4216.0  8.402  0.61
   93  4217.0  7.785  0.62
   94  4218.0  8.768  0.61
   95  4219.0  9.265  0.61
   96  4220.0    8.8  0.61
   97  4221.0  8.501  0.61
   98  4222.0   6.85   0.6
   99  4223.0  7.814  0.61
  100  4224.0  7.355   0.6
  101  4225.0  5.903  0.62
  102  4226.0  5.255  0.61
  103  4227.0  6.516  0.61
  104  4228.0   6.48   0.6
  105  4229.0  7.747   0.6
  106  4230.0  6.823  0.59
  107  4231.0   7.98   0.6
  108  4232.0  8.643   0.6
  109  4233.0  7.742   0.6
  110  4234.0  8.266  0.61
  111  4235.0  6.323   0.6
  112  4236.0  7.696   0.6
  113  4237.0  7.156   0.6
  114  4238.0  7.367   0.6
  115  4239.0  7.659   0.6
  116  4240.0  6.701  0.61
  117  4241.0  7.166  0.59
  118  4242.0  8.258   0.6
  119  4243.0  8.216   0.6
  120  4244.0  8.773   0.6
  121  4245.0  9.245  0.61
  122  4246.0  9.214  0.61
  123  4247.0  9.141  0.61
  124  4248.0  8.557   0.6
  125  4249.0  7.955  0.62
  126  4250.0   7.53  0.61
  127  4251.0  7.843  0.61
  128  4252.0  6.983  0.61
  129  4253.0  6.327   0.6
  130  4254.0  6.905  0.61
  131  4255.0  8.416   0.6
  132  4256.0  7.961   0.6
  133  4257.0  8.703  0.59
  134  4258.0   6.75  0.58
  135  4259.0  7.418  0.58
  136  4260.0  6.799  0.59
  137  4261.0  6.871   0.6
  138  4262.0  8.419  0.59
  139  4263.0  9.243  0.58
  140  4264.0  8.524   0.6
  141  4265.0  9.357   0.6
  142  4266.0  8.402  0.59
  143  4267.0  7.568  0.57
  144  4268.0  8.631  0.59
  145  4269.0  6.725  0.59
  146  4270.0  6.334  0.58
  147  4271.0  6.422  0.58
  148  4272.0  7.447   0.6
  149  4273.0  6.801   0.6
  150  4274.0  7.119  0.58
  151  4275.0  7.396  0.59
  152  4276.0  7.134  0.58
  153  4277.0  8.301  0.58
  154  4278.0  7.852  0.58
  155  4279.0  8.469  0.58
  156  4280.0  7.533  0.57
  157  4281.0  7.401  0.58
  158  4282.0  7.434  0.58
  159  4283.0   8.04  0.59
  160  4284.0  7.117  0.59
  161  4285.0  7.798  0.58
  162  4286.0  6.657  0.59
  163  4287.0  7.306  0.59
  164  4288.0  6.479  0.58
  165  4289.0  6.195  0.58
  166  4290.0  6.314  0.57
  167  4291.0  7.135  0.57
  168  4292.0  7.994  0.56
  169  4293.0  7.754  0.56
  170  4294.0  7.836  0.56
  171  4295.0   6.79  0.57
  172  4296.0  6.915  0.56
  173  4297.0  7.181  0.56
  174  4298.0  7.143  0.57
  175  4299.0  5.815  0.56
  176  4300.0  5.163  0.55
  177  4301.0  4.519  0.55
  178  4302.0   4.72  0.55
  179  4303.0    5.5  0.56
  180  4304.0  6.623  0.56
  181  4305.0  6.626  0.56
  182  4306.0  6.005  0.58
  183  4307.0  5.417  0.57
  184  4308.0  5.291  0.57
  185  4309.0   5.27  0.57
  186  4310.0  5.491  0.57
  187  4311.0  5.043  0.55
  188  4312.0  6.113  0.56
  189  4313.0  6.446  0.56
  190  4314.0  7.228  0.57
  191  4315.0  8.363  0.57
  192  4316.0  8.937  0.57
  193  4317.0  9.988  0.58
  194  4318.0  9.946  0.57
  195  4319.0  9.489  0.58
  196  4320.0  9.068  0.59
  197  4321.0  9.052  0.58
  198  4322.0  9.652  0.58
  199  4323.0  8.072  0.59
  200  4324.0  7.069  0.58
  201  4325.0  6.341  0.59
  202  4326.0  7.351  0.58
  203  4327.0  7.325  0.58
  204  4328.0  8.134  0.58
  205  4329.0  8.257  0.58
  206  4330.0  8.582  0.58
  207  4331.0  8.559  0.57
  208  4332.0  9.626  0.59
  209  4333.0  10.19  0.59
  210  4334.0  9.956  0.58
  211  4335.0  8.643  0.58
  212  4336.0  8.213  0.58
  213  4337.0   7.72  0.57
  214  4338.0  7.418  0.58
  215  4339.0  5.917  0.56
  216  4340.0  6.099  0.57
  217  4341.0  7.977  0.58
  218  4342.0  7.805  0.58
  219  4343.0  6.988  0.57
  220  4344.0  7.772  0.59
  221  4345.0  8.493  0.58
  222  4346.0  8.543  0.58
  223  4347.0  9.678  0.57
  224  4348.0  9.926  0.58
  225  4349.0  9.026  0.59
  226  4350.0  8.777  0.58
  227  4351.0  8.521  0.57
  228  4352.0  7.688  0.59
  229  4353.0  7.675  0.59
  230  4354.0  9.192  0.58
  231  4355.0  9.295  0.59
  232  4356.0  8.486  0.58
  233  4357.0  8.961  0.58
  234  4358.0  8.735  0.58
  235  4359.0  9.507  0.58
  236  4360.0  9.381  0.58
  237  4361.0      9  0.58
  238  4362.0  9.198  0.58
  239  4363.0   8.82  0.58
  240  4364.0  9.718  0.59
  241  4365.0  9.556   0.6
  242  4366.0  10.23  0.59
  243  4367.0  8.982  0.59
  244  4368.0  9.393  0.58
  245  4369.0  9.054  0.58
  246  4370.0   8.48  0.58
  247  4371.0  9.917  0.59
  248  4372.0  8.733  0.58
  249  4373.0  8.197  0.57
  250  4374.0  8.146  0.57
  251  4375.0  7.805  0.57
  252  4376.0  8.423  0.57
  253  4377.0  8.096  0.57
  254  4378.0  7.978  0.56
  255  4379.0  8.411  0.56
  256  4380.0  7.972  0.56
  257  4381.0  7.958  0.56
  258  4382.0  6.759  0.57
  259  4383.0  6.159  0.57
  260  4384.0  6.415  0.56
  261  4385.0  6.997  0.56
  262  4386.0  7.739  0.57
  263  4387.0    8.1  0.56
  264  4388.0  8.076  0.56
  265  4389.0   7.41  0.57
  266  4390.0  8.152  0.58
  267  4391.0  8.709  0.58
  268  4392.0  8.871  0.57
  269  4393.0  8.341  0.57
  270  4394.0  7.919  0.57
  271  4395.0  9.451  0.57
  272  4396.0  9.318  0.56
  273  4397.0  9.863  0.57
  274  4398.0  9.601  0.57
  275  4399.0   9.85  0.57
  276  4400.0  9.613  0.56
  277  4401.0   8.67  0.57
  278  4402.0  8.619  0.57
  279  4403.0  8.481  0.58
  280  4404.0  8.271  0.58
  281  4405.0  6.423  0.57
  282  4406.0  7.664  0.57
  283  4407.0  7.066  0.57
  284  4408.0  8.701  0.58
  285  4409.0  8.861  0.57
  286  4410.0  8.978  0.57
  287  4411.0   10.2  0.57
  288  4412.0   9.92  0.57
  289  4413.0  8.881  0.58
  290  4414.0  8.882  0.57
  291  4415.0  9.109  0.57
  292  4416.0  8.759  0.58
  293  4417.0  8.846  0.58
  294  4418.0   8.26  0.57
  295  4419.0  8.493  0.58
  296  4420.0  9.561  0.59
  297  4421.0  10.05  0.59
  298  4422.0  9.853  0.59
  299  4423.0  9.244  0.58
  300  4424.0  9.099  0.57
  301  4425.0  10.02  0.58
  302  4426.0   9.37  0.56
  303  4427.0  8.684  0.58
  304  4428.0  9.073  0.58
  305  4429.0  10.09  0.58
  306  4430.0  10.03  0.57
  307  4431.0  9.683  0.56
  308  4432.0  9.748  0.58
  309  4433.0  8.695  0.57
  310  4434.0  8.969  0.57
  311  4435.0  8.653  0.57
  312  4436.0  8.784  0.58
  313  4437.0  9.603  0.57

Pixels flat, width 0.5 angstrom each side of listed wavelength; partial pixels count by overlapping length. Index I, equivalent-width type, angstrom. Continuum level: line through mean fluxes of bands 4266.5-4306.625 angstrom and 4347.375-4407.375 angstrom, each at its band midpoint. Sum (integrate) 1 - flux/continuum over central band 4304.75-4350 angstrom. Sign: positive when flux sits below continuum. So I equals -1.12 angstrom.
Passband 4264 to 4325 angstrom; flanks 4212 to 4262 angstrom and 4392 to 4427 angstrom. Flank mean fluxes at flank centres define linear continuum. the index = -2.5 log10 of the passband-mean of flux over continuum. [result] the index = 0.13 mag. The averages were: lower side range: 7.67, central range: 7.2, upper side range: 8.94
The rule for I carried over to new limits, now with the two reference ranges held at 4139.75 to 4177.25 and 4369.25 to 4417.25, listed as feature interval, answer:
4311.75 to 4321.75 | -0.6 angstrom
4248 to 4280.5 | 0.5 angstrom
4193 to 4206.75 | 0.4 angstrom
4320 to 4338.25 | -0.6 angstrom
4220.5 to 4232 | 0.7 angstrom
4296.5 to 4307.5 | 2.9 angstrom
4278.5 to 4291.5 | 1.1 angstrom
